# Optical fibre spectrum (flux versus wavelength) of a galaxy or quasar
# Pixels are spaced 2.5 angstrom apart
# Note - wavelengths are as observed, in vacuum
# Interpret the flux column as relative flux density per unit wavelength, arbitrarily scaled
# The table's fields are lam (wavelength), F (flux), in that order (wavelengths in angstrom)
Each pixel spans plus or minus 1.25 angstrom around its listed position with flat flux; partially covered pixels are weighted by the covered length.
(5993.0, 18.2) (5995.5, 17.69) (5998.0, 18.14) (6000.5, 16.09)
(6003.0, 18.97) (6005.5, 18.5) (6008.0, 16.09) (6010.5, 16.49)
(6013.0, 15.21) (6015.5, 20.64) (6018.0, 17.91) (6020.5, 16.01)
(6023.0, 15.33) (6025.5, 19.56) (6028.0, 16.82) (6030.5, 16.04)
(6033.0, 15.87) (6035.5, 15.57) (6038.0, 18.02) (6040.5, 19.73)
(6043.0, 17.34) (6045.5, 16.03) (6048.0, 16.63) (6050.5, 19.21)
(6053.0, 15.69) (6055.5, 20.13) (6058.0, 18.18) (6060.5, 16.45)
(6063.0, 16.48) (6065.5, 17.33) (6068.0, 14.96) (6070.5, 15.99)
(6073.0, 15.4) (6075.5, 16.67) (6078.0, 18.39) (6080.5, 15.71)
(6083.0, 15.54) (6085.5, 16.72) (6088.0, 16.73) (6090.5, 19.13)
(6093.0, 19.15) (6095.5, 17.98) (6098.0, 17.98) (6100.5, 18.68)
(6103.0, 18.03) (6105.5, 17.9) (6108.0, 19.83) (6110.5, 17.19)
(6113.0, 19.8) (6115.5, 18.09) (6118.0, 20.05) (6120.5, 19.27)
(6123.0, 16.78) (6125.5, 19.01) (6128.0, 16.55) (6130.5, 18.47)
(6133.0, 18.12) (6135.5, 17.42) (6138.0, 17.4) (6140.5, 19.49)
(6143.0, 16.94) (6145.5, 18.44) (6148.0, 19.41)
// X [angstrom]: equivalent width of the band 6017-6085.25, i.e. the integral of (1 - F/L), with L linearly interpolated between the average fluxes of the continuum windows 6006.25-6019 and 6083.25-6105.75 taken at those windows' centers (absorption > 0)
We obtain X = 2.6 angstrom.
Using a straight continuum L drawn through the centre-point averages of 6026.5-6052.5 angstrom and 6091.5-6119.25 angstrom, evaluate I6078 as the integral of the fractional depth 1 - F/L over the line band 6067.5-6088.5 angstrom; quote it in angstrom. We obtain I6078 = 2.0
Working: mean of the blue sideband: 17.1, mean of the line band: 16.3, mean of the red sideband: 18.6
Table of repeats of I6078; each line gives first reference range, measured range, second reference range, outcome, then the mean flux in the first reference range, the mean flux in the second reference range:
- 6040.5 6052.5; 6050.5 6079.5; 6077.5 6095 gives 0.71 angstrom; 17.5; 17.3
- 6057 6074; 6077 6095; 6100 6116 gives 0.07 angstrom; 16.4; 18.5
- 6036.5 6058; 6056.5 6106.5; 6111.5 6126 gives 3.06 angstrom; 17.8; 18.8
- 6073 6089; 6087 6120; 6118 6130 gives -2.18 angstrom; 16.5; 18.2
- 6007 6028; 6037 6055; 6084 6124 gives -0.09 angstrom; 17.1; 18.3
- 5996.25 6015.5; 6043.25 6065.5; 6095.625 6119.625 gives 0.72 angstrom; 17.3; 18.6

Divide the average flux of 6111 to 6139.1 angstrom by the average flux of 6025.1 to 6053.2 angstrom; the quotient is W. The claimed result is 1.1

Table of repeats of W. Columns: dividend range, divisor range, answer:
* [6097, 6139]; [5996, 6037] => 1.07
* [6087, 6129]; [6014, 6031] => 1.05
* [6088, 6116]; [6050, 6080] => 1.09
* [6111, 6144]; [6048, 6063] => 1.03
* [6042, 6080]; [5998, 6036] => 0.99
